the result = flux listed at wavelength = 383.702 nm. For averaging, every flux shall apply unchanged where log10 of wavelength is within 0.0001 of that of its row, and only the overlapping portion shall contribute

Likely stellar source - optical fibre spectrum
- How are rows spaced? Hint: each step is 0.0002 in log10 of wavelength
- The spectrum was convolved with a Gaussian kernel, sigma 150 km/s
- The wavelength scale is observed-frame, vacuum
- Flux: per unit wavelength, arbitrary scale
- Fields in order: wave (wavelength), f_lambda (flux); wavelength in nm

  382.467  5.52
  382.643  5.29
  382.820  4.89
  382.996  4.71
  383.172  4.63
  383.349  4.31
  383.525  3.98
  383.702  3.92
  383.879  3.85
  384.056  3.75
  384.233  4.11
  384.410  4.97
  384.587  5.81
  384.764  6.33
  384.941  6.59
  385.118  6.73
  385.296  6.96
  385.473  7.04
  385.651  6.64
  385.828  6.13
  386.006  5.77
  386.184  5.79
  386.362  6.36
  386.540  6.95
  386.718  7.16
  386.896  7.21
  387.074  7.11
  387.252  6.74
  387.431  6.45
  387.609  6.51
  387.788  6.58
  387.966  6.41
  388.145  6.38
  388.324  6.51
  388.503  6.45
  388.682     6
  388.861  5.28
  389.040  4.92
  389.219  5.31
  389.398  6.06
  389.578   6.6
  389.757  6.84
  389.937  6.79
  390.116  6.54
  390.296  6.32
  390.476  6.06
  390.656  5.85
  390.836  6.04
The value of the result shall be 3.92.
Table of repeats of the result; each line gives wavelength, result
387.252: 6.74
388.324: 6.51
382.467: 5.52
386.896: 7.21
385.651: 6.64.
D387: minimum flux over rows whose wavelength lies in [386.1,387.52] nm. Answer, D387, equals 5.79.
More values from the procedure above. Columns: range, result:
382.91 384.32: 3.75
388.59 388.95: 5.28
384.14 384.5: 4.11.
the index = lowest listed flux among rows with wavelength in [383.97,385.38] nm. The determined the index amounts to 3.75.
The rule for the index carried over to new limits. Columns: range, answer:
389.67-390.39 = 6.32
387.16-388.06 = 6.41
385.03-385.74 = 6.64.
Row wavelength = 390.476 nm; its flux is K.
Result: 6.06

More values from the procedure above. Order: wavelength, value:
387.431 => 6.45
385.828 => 6.13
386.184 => 5.79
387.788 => 6.58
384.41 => 4.97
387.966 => 6.41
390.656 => 5.85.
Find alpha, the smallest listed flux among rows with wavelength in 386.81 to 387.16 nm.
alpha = 7.11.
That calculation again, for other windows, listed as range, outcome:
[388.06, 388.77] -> 6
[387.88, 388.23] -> 6.38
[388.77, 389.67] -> 4.92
